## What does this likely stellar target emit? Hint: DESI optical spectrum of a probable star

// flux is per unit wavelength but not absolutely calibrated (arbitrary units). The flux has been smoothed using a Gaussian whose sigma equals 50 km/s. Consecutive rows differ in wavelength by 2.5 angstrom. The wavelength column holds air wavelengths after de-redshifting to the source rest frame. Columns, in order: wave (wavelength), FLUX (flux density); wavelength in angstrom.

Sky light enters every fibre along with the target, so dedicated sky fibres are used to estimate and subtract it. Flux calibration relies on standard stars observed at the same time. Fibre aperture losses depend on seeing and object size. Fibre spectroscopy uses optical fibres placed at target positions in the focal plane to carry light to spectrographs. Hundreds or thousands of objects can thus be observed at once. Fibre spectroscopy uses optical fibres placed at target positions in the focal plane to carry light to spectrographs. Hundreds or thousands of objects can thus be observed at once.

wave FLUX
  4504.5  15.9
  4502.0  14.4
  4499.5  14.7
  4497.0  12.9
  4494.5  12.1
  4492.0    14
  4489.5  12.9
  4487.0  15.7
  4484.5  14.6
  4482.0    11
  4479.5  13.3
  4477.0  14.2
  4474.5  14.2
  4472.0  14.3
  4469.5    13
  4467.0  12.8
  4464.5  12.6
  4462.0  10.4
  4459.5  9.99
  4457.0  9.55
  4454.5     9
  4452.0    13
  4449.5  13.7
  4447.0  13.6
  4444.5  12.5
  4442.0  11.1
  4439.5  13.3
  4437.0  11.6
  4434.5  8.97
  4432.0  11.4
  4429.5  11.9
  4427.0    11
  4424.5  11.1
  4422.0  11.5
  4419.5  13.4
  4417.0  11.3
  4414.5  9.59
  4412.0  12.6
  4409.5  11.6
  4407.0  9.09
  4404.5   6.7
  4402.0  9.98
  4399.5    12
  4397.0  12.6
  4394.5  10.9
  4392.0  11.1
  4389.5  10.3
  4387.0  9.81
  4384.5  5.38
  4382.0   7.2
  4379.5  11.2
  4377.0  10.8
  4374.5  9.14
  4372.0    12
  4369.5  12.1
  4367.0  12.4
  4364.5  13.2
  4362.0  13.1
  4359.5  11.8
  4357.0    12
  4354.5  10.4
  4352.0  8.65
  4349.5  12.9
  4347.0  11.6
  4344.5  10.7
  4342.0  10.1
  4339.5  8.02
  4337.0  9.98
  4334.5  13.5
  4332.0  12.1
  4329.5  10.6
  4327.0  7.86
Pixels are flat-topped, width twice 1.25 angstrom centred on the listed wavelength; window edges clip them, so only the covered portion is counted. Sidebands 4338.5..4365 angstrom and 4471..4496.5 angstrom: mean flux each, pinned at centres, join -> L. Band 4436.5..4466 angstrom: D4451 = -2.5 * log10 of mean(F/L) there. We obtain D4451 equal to 0.11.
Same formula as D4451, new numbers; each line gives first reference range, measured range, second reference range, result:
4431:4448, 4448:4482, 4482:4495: 0.04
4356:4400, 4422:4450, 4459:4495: 0.04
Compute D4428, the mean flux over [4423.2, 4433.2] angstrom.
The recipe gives 11.4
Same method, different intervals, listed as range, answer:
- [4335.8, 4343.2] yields 9.36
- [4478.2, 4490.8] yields 13.5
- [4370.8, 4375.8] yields 10.6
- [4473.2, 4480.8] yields 13.9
